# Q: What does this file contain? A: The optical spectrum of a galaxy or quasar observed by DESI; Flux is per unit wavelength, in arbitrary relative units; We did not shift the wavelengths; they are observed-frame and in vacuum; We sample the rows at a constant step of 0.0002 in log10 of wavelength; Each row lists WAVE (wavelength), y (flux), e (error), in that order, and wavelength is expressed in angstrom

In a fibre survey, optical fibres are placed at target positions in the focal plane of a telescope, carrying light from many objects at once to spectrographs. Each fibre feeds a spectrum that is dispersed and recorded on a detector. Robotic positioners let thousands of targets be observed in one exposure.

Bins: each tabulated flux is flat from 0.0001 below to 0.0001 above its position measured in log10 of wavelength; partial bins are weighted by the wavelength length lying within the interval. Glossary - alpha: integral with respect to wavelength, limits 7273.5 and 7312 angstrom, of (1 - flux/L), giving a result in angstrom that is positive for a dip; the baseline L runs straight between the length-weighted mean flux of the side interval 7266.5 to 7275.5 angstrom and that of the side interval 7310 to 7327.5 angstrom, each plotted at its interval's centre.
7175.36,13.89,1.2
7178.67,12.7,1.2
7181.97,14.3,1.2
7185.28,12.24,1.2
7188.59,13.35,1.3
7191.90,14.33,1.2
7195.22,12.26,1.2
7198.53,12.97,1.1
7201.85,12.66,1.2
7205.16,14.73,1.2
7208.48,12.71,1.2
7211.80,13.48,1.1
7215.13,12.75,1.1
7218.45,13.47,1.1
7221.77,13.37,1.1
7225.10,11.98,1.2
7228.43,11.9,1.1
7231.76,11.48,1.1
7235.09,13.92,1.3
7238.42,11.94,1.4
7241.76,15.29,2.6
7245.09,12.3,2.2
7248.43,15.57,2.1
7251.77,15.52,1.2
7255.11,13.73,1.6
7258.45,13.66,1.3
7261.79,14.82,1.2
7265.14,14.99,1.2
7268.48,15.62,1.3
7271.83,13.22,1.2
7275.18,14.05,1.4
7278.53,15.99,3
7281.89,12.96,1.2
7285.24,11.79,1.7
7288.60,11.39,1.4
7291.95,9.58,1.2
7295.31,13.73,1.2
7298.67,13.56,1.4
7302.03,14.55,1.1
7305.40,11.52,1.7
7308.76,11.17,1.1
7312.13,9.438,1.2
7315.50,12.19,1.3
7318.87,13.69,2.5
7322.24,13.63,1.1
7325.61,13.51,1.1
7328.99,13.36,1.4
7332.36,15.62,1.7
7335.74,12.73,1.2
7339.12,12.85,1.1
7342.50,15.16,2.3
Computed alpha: 2.5 angstrom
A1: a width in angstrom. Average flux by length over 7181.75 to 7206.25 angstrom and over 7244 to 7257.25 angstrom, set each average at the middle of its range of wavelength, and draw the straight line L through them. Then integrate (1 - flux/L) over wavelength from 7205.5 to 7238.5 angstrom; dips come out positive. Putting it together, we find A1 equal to 2.33 angstrom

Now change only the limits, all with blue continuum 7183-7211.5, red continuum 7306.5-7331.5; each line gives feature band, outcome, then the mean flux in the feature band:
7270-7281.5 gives -1.4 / 14.3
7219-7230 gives 0.4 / 12.5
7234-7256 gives -1.9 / 14.1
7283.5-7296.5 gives 1.2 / 11.6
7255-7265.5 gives -1.2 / 14.3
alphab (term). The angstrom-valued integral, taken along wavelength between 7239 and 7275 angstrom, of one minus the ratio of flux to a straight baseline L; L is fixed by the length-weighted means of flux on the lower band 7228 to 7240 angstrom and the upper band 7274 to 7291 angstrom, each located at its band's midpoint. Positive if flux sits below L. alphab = -4.8 angstrom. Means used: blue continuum 12.4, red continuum 13.1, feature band 14.4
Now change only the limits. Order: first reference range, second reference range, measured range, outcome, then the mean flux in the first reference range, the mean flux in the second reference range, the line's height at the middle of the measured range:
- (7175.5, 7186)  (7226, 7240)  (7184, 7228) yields -0.9 angstrom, 13.3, 12.3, 12.8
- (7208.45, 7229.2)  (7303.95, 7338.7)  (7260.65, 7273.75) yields -1.9 angstrom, 12.9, 12.7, 12.8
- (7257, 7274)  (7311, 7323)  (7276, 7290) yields 0.6 angstrom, 14.5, 12.3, 13.7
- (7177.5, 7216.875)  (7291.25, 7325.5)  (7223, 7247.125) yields 0.4 angstrom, 13.2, 12.4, 12.9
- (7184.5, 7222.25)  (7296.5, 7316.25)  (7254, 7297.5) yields -3.7 angstrom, 13.2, 12.1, 12.4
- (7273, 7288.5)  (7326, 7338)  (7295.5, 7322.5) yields 2.3 angstrom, 13.4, 13.8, 13.6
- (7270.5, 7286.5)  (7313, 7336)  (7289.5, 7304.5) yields 0.9 angstrom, 13.7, 13.4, 13.6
